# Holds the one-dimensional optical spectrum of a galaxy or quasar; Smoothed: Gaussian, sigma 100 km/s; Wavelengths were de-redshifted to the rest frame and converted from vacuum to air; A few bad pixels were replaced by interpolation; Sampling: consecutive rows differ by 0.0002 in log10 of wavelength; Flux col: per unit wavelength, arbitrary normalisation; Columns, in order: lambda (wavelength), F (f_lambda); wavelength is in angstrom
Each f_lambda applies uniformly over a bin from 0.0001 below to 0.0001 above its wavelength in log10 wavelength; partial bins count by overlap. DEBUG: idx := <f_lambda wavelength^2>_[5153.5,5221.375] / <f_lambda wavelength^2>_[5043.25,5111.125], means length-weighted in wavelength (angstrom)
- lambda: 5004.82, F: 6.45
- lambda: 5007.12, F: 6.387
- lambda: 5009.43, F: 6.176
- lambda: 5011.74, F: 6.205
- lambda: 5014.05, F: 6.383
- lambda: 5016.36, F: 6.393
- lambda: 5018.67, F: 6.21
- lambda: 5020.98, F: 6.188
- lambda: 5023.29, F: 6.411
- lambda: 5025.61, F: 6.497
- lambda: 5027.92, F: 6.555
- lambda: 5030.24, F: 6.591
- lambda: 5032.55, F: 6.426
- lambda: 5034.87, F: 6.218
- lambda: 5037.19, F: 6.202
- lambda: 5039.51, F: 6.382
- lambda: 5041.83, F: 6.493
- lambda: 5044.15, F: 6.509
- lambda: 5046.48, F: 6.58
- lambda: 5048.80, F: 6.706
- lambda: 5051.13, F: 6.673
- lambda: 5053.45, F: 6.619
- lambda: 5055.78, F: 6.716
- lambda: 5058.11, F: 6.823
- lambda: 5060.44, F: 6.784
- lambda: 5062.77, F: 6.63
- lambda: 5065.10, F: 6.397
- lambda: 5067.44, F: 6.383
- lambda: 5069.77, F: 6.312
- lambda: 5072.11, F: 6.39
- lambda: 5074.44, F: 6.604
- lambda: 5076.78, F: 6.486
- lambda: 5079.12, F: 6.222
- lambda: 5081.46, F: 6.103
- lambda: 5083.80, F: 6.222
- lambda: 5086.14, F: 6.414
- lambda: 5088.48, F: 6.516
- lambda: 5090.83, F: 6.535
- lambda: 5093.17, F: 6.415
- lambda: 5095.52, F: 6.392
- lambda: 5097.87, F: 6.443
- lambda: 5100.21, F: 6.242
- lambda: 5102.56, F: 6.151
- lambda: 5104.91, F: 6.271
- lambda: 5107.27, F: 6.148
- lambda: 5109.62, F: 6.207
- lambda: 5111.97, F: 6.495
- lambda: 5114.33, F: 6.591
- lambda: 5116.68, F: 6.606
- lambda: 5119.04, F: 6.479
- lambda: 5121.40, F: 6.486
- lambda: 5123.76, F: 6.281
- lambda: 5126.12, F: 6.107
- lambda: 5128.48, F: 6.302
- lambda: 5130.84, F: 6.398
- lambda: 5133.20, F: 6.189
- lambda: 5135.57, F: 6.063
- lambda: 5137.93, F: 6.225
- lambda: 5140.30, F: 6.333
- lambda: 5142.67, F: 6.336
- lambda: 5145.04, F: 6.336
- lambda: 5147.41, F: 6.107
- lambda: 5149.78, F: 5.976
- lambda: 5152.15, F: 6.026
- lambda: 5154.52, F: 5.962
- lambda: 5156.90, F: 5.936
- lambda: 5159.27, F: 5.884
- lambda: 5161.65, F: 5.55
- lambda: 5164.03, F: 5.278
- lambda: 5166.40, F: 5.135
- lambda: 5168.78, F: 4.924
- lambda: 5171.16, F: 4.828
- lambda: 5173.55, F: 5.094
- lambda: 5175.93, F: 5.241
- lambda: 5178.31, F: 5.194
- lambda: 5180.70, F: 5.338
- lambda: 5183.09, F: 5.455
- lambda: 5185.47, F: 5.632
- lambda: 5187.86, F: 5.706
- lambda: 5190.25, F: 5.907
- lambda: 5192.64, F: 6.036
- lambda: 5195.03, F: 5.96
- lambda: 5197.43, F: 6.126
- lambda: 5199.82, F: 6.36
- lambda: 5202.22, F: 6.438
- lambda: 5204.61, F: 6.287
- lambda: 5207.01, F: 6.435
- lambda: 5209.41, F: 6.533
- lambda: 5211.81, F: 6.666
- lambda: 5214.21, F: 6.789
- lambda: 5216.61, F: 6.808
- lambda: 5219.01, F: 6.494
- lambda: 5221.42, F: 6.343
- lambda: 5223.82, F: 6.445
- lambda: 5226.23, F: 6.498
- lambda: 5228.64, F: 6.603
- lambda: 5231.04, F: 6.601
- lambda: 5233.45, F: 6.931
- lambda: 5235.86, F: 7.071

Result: 0.95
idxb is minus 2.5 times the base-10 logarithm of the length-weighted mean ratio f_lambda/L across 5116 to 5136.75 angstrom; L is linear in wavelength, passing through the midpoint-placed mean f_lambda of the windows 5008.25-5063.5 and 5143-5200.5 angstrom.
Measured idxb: -0.07 mag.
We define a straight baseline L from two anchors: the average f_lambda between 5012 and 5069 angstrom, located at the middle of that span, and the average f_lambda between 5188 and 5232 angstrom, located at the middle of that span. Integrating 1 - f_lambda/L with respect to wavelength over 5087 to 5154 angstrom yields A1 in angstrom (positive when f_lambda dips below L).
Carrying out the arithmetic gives 1.4 angstrom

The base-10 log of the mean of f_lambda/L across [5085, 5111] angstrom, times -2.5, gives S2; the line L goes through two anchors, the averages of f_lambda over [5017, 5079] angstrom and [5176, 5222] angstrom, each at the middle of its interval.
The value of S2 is 0.00 mag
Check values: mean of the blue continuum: 6.49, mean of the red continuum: 6.11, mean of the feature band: 6.34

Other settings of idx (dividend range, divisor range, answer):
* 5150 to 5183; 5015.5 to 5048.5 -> 0.89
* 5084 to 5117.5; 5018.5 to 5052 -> 1.02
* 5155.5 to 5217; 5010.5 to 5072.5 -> 0.95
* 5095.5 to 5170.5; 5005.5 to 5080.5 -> 0.98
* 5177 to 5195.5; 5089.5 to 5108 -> 0.92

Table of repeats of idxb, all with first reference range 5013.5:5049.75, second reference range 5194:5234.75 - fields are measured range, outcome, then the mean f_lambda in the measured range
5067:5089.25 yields 0.01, 6.36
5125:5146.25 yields 0.04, 6.25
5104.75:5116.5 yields 0.01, 6.37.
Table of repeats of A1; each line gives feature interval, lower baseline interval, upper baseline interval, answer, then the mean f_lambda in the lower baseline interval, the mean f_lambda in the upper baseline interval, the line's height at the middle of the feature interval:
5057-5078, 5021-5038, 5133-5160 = -0.7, 6.4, 6.12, 6.31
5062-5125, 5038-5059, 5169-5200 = -1.3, 6.6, 5.56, 6.26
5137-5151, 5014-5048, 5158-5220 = -0.5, 6.41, 5.85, 6.01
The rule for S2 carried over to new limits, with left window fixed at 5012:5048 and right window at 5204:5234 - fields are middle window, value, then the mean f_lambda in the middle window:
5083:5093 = 0.00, 6.43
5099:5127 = 0.02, 6.34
